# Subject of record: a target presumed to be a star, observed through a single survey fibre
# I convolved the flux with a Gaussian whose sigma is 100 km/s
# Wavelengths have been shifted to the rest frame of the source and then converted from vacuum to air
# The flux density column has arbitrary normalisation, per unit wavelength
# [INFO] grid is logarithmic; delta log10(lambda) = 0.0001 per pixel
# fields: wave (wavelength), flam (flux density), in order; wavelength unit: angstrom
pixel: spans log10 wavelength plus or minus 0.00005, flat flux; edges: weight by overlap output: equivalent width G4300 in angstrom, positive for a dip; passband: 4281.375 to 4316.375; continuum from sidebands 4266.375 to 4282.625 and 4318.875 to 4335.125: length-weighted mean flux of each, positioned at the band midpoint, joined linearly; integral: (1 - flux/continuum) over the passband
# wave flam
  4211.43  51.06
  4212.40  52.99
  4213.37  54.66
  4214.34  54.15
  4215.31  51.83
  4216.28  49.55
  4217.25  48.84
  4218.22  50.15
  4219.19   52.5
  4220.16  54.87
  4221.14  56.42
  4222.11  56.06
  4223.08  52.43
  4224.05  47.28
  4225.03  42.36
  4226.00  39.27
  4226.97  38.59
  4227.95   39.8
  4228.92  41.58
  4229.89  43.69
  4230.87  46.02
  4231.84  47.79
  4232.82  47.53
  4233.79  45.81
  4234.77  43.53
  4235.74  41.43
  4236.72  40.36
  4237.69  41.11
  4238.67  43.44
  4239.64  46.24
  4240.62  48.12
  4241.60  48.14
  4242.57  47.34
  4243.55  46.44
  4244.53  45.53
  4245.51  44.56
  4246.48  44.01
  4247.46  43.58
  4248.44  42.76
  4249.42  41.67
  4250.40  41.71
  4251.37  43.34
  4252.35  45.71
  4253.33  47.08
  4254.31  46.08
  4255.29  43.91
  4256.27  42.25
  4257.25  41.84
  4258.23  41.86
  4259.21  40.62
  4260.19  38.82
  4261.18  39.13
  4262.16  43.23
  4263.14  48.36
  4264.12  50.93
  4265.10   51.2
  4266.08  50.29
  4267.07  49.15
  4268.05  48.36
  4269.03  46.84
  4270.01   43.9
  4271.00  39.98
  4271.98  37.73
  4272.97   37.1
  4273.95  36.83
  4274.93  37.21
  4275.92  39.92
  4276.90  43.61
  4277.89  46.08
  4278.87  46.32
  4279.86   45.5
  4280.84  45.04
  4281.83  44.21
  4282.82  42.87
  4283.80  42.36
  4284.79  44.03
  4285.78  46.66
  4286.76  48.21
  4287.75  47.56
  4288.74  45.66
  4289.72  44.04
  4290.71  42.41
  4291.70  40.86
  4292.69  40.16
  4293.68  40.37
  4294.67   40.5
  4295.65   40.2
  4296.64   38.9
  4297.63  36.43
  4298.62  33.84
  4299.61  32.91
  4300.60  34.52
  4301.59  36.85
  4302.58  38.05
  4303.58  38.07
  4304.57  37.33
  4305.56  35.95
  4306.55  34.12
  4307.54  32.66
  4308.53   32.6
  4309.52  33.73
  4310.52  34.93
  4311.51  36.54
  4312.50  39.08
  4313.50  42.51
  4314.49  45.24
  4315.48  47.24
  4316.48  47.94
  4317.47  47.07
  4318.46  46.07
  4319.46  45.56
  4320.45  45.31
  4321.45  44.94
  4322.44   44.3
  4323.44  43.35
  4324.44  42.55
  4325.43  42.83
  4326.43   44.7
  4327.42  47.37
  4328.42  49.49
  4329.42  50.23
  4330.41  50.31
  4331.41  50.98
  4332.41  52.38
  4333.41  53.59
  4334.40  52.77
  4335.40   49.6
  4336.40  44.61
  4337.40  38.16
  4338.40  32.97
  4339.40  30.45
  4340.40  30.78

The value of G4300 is 4.1 angstrom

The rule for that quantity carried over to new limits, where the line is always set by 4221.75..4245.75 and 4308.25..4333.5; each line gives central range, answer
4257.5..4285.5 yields 0.72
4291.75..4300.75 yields 1.39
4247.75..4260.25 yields 0.50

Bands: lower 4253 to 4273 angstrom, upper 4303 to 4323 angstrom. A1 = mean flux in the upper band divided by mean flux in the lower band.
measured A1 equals 0.91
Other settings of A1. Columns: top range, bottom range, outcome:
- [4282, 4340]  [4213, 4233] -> 0.87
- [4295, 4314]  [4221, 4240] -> 0.81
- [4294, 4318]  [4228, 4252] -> 0.86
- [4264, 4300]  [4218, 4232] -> 0.91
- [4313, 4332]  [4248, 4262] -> 1.08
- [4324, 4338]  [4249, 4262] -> 1.12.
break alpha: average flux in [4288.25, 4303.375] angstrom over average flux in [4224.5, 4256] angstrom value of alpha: 0.9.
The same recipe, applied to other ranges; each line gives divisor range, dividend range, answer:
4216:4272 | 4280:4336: 0.94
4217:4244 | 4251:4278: 0.94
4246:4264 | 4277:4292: 1.04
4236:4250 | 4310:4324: 0.98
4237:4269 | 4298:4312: 0.78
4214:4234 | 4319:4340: 0.95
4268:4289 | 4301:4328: 0.95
